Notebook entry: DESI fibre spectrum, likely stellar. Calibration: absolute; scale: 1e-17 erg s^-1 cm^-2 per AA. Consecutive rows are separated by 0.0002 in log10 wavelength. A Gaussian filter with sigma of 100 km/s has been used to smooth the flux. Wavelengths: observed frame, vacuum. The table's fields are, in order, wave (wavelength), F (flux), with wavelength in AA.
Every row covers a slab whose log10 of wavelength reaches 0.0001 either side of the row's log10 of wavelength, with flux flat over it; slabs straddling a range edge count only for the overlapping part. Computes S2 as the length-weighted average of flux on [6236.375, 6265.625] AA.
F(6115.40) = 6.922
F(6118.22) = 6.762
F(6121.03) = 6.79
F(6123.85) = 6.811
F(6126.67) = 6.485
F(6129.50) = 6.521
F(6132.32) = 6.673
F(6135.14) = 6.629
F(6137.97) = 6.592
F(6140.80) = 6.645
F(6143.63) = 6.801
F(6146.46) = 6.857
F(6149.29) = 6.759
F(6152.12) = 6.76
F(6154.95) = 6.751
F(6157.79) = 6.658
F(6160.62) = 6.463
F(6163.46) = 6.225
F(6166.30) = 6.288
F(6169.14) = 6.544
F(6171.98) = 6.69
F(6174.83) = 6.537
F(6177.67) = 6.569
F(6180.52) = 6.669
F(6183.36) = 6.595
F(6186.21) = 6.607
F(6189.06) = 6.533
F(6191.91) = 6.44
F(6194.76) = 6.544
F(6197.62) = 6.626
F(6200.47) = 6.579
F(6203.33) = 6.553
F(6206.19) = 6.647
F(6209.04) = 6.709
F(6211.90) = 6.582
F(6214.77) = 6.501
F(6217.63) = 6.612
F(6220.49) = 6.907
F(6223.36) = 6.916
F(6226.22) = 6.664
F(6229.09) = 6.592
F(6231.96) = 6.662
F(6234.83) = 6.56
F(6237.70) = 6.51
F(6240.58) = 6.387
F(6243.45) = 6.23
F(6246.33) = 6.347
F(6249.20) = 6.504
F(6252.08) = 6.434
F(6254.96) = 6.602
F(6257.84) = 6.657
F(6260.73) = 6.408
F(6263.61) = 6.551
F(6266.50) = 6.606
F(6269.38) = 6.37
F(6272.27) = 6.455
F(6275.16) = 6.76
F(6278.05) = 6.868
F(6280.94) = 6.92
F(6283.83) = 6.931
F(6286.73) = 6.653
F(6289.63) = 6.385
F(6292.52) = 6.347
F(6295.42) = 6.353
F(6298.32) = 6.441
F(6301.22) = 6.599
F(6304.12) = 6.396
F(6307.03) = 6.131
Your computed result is 6.46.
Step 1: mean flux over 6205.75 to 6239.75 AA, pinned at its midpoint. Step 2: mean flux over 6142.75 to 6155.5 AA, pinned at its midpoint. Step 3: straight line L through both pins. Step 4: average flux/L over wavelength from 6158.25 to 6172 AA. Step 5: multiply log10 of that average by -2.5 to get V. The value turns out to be 0.05 mag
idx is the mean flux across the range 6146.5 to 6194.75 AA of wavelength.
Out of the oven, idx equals 6.58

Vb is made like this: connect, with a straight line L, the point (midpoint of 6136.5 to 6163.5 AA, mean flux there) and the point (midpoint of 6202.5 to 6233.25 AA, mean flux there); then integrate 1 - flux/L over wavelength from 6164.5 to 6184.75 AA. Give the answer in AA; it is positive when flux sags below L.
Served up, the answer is 0.4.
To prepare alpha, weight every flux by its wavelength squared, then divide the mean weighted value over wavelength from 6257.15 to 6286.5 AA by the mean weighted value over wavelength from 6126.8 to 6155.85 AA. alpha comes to 1.0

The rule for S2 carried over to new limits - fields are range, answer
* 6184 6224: 6.62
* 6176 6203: 6.57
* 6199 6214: 6.61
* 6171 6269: 6.57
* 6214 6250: 6.57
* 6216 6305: 6.57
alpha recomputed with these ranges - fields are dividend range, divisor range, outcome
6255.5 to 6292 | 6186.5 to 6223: 1.02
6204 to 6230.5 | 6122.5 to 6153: 1.03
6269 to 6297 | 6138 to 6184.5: 1.04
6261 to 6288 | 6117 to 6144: 1.05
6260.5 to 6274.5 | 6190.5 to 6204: 1.02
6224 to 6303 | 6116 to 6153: 1.02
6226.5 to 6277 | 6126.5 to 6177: 1.02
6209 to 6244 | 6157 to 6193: 1.03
